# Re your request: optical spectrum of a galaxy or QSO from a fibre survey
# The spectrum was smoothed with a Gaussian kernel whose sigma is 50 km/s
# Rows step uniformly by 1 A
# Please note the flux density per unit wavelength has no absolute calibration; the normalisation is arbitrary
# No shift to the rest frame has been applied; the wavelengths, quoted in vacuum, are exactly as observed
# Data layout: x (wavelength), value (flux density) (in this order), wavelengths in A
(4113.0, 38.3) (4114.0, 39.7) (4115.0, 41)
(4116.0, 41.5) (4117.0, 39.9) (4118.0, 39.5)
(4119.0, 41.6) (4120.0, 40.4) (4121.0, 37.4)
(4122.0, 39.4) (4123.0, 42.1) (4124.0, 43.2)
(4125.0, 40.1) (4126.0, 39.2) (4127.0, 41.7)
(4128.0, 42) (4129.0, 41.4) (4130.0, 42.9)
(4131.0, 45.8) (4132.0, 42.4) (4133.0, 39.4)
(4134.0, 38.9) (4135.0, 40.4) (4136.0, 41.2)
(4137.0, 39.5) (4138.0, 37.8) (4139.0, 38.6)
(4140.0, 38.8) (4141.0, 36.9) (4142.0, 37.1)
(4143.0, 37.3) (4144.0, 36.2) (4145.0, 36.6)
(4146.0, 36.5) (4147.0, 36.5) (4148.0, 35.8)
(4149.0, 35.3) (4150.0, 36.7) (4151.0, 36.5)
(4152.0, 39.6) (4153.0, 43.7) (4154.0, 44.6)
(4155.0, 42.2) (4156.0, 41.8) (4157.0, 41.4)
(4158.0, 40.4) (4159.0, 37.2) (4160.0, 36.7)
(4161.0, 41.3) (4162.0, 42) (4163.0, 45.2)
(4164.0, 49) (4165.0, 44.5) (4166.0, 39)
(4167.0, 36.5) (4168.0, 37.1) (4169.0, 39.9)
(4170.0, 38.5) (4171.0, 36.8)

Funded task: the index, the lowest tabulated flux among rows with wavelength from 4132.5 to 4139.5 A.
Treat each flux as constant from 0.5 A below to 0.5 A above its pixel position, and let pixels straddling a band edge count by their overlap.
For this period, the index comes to 37.8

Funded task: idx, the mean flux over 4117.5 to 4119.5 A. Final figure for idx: 40.5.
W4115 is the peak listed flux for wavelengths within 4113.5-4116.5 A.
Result 41.5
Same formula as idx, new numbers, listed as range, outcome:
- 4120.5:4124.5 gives 40.5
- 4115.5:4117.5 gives 40.7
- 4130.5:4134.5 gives 41.6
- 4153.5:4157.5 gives 42.5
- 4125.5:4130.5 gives 41.4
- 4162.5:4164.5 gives 47.1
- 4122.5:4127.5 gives 41.3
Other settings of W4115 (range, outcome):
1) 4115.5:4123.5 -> 42.1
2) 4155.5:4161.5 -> 41.8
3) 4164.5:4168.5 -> 44.5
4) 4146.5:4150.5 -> 36.7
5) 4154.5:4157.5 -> 42.2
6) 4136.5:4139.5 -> 39.5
